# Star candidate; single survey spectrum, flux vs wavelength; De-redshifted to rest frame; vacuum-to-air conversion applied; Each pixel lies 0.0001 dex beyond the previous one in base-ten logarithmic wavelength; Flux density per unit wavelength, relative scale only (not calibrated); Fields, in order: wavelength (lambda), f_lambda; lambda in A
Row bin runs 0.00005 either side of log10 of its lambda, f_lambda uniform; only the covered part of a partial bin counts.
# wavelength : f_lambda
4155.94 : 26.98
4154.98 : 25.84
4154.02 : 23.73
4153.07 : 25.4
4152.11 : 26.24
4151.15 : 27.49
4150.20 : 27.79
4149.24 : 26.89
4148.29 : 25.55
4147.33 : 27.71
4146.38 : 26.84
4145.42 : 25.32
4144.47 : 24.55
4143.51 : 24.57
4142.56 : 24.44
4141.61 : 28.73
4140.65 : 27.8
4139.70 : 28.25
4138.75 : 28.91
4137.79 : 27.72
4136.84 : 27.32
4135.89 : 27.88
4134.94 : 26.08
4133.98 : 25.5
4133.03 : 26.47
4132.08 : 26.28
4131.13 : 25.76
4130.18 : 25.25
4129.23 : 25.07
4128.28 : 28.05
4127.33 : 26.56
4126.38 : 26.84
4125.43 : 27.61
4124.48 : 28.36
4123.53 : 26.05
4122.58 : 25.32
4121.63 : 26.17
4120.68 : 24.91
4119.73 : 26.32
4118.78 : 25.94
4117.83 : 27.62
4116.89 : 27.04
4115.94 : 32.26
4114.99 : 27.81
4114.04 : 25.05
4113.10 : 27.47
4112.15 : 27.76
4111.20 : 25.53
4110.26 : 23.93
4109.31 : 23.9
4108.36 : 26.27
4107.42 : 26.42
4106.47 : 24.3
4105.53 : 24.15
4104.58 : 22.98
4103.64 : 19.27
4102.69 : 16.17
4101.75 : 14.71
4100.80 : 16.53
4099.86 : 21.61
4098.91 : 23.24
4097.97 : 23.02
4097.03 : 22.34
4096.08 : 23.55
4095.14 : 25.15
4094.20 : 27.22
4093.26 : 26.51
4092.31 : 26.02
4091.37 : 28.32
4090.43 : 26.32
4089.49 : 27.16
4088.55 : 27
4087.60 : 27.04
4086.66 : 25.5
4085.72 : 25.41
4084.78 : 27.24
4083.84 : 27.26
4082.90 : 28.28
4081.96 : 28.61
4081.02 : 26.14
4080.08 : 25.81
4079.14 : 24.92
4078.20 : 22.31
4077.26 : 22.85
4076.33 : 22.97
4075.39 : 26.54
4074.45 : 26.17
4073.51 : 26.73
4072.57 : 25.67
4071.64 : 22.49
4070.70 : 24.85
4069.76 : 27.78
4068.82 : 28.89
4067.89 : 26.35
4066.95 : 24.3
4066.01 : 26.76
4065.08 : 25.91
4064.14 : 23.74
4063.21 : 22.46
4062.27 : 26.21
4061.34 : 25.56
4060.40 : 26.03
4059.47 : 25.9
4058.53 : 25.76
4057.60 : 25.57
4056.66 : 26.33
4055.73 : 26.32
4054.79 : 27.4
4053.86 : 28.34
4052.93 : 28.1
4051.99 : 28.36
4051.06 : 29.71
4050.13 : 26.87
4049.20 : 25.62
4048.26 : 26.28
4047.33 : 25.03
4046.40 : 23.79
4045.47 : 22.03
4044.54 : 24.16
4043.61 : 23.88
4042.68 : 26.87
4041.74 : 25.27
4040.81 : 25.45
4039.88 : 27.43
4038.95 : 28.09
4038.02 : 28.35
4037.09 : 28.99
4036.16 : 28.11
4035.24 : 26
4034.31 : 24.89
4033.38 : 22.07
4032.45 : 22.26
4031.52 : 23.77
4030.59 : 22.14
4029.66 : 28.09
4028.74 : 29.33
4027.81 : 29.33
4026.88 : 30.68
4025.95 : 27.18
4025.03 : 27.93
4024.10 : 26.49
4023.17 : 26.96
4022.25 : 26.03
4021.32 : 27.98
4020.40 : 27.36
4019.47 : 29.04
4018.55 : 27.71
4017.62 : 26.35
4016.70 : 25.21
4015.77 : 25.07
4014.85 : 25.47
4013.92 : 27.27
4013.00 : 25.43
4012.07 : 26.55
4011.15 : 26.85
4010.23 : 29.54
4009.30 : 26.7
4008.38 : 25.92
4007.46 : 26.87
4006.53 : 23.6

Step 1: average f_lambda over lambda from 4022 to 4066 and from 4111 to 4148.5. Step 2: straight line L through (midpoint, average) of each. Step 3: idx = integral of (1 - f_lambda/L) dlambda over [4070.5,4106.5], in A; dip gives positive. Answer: 2.80 A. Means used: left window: 26.2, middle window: 24.4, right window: 26.7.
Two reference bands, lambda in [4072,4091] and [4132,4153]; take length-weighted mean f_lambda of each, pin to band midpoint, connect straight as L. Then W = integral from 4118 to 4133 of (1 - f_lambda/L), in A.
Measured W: 0.1 A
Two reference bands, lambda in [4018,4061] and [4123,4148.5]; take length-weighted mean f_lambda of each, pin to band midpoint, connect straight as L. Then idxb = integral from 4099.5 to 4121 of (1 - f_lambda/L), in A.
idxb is 1.9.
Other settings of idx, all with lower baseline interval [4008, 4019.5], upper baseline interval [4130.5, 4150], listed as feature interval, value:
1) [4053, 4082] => 1.1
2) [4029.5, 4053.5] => 0.7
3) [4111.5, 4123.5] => -0.1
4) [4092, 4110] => 2.6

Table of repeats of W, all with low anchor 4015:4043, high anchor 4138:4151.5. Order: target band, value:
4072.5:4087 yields 0.51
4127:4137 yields 0.16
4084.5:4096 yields 0.12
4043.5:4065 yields 0.69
